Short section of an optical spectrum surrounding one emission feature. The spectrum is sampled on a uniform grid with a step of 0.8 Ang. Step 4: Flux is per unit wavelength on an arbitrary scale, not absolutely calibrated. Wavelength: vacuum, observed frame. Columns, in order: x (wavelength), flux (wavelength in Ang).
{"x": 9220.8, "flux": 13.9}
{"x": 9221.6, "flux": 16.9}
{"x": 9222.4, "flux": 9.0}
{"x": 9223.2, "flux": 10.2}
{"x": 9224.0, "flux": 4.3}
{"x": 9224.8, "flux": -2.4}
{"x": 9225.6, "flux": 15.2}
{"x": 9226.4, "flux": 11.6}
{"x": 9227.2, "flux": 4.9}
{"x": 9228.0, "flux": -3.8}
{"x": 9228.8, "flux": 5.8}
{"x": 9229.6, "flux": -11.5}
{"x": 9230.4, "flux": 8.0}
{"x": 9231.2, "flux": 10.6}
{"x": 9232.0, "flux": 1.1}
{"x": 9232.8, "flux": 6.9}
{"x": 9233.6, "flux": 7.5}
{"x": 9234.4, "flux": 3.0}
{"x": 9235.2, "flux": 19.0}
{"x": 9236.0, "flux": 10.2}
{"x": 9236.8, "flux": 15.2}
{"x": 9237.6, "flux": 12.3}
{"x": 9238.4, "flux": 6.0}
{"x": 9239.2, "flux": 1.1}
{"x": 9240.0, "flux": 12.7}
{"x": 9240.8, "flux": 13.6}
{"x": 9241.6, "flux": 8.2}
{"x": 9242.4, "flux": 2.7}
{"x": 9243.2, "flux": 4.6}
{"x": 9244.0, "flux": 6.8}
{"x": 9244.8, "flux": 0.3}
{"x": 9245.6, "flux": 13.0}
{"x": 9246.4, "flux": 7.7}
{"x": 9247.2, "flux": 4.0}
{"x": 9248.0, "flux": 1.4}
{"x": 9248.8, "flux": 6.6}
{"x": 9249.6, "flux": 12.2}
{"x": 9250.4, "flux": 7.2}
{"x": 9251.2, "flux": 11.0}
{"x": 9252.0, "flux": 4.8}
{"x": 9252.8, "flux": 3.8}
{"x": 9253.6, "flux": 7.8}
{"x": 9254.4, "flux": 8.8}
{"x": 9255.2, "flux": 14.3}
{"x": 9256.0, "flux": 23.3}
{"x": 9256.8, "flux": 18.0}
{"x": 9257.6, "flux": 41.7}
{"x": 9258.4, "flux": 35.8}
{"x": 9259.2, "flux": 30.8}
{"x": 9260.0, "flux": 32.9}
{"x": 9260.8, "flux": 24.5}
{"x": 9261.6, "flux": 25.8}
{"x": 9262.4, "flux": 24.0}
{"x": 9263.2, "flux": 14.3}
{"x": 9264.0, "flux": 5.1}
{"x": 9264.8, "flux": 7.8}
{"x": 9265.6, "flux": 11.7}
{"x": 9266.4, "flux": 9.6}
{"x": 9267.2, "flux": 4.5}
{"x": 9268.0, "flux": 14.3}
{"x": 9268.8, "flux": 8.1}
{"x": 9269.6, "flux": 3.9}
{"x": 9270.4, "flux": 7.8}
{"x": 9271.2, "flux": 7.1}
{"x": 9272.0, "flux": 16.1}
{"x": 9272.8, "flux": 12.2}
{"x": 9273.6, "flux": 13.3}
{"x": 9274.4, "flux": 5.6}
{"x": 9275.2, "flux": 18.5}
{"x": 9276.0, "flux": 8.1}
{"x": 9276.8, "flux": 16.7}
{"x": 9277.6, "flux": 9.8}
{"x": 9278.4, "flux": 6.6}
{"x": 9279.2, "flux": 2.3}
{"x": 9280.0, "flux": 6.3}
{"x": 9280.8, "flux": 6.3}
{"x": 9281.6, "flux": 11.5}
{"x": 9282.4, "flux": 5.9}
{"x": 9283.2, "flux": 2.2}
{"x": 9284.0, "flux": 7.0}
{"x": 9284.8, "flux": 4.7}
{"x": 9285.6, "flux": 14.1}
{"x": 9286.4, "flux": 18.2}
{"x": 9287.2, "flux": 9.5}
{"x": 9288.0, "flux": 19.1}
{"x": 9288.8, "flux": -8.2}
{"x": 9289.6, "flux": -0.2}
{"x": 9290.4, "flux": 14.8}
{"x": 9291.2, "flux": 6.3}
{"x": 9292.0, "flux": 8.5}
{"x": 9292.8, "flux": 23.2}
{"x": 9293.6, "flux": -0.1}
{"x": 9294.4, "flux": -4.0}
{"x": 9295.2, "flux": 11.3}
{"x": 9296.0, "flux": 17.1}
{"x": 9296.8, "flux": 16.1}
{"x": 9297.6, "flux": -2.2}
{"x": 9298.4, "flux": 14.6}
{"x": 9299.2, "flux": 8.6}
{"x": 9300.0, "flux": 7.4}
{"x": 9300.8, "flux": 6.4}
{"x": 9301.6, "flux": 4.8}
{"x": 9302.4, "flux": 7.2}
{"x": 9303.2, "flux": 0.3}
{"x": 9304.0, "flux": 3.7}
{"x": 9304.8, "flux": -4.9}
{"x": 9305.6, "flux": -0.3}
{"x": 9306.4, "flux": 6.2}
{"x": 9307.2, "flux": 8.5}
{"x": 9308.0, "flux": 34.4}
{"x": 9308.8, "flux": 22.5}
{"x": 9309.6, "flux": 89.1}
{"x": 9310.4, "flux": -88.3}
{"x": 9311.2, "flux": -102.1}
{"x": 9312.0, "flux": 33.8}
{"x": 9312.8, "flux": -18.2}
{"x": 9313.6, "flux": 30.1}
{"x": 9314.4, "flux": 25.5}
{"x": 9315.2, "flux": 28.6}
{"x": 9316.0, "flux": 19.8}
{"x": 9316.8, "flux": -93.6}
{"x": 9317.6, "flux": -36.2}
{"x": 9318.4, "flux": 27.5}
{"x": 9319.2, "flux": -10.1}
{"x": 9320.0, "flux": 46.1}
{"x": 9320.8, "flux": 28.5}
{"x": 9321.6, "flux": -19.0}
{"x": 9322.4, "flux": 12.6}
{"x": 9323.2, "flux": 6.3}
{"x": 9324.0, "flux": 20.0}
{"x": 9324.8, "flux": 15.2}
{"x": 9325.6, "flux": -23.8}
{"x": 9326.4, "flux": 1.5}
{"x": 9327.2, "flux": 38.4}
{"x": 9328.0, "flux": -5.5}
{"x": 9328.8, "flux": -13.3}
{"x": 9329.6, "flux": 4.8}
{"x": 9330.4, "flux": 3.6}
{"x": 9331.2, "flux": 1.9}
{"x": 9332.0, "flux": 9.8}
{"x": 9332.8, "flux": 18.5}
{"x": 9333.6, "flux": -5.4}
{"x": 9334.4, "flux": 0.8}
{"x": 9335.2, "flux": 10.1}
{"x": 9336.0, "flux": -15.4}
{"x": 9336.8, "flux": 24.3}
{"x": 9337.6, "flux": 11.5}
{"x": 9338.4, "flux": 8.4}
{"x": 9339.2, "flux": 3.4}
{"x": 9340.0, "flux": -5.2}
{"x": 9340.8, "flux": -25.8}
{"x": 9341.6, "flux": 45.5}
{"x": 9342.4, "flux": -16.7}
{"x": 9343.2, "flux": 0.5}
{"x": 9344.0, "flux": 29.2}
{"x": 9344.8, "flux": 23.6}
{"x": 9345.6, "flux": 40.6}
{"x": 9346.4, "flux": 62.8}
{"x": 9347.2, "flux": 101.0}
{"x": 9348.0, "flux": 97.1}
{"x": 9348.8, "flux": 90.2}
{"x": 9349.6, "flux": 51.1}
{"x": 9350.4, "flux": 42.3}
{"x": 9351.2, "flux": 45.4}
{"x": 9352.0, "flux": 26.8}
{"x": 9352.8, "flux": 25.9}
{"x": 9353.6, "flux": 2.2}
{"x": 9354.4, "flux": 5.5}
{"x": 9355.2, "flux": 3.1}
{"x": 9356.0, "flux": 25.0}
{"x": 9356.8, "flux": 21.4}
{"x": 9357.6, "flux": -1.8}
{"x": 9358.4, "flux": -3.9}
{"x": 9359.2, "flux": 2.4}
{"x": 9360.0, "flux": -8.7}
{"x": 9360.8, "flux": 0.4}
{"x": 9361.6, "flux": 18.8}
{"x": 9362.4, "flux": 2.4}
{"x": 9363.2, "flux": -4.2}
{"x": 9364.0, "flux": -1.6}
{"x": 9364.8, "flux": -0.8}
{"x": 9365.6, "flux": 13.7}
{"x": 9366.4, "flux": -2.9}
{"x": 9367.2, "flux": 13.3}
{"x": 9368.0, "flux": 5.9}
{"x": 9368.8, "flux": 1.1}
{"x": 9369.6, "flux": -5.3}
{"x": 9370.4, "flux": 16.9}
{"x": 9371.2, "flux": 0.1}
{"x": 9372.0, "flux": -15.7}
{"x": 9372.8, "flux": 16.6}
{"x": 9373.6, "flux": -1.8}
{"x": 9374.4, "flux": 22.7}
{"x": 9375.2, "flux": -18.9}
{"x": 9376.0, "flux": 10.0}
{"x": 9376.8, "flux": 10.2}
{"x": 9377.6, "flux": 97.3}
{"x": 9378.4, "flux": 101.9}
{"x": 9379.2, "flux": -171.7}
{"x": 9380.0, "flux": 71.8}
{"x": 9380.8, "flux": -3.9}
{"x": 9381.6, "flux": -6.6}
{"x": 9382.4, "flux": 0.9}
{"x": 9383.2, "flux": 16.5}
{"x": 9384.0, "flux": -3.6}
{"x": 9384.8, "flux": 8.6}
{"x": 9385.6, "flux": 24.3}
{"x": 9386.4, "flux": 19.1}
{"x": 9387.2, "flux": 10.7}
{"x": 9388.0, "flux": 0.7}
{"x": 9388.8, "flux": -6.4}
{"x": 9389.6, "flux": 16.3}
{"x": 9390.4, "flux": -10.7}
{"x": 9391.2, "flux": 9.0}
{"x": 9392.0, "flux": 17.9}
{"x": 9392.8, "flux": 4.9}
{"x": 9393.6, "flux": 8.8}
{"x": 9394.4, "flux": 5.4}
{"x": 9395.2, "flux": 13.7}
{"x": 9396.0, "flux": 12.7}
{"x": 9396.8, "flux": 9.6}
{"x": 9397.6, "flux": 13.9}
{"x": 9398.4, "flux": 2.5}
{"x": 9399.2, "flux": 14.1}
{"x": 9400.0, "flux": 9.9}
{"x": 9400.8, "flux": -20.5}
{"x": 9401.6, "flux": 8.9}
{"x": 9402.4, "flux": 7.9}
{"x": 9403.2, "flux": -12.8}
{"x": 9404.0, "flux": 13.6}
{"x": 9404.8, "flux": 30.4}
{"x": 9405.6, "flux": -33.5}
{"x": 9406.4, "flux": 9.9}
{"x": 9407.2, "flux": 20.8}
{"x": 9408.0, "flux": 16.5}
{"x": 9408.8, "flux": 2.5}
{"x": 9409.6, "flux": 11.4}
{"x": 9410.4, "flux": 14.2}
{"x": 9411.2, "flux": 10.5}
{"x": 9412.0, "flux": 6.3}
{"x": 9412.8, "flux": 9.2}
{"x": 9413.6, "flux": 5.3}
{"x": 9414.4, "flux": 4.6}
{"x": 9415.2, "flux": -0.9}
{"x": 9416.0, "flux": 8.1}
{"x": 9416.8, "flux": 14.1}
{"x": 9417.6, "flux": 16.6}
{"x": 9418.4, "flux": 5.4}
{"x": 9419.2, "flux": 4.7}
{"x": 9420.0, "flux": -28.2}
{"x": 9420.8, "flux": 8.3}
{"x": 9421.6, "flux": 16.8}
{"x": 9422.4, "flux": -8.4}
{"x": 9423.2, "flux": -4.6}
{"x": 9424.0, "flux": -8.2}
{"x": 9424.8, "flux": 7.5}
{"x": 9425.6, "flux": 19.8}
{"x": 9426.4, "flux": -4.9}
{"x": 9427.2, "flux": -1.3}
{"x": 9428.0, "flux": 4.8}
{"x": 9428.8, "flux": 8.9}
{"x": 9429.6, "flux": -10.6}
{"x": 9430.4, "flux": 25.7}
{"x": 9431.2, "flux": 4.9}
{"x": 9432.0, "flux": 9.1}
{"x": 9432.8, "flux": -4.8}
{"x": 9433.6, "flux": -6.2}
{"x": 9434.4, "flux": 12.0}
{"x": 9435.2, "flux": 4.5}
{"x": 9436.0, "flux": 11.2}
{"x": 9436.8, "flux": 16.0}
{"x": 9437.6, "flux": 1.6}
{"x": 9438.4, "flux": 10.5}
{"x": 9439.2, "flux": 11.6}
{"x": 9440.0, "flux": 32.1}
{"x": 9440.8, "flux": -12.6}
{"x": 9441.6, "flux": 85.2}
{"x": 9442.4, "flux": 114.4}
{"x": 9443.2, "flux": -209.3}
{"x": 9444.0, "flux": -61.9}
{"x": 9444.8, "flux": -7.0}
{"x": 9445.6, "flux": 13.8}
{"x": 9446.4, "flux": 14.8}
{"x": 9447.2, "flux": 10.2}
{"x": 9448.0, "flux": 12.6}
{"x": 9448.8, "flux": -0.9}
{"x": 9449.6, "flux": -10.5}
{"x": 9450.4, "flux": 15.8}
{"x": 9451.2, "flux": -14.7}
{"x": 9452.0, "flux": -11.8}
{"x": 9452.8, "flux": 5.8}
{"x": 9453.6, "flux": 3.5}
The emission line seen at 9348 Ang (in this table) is [O III]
